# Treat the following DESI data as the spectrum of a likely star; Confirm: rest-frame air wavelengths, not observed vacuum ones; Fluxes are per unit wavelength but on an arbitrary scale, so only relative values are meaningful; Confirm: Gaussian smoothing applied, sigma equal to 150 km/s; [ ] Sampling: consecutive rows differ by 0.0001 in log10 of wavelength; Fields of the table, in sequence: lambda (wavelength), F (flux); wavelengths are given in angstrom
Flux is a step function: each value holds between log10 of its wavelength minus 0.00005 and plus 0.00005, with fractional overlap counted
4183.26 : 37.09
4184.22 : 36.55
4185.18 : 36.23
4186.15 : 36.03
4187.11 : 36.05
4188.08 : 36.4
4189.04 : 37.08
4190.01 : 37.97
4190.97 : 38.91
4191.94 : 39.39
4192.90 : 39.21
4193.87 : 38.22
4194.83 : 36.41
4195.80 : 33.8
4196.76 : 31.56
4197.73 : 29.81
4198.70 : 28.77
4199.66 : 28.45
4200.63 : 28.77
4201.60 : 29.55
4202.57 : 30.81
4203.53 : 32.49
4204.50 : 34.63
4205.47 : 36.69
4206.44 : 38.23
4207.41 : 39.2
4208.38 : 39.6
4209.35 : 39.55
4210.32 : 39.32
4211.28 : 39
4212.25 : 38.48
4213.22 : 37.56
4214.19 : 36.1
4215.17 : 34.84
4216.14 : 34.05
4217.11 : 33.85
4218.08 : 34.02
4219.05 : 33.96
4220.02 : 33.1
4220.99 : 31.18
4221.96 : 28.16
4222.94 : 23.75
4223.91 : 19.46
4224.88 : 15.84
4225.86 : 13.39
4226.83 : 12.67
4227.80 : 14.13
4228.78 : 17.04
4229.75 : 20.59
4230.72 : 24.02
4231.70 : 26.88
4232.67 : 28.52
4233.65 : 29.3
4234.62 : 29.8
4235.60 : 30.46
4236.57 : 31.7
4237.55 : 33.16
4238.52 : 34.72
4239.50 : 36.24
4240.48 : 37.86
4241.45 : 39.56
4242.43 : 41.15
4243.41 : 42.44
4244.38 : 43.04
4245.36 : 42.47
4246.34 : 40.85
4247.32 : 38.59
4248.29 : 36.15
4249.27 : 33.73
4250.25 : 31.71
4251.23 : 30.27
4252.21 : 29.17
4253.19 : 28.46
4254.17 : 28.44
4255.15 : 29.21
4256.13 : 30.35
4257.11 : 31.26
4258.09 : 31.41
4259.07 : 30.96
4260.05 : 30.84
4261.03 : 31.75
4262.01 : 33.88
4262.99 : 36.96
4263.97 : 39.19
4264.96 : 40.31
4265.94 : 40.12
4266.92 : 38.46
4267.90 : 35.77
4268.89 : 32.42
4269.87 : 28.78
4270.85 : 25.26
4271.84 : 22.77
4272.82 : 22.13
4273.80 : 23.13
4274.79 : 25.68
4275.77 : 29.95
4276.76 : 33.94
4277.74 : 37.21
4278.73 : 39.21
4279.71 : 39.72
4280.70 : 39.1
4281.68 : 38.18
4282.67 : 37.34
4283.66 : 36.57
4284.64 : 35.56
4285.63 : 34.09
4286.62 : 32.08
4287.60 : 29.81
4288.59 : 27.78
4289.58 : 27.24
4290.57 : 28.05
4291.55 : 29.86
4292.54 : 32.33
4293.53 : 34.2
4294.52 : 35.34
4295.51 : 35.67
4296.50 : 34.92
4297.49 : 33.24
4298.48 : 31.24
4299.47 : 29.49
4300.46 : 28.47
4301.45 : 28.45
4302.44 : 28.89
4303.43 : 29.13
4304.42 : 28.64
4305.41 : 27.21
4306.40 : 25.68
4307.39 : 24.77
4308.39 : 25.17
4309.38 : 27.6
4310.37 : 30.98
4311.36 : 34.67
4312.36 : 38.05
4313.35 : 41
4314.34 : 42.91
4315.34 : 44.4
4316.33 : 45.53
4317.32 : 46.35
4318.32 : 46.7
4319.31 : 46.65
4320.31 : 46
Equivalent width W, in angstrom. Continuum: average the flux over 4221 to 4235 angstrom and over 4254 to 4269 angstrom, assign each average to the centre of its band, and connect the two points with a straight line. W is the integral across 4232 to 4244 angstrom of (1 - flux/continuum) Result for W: -4.2 angstrom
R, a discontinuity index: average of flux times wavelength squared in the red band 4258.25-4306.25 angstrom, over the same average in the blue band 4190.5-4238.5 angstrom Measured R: 1.07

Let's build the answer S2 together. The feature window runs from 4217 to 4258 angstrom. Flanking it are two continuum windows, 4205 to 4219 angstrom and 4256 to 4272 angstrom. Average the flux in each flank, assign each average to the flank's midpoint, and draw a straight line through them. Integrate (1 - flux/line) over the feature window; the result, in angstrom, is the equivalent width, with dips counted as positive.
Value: 5.7 angstrom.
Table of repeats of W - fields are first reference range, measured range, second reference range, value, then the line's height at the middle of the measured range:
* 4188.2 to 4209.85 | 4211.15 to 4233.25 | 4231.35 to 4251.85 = 4.95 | 35.1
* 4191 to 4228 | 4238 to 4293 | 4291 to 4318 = -1.56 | 32.7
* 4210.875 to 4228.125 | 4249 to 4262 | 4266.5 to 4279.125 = -0.41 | 29.7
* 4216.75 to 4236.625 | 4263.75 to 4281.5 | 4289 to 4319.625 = -1.68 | 30.1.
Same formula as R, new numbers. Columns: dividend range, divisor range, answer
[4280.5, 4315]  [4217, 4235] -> 1.36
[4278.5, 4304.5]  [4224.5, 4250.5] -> 1.09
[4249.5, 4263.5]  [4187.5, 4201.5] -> 0.93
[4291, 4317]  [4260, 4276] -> 1.05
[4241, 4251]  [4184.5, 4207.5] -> 1.14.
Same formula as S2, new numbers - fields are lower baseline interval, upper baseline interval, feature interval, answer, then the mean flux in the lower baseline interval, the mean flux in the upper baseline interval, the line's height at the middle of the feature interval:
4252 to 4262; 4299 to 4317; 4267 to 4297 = -0.78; 30.4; 32.4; 31.4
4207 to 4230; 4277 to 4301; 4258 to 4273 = -0.26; 29.6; 33.6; 32.3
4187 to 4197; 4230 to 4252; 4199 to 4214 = 0.33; 37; 34.4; 36.2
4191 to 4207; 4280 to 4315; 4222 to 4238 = 4.78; 33.7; 32.2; 33.2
